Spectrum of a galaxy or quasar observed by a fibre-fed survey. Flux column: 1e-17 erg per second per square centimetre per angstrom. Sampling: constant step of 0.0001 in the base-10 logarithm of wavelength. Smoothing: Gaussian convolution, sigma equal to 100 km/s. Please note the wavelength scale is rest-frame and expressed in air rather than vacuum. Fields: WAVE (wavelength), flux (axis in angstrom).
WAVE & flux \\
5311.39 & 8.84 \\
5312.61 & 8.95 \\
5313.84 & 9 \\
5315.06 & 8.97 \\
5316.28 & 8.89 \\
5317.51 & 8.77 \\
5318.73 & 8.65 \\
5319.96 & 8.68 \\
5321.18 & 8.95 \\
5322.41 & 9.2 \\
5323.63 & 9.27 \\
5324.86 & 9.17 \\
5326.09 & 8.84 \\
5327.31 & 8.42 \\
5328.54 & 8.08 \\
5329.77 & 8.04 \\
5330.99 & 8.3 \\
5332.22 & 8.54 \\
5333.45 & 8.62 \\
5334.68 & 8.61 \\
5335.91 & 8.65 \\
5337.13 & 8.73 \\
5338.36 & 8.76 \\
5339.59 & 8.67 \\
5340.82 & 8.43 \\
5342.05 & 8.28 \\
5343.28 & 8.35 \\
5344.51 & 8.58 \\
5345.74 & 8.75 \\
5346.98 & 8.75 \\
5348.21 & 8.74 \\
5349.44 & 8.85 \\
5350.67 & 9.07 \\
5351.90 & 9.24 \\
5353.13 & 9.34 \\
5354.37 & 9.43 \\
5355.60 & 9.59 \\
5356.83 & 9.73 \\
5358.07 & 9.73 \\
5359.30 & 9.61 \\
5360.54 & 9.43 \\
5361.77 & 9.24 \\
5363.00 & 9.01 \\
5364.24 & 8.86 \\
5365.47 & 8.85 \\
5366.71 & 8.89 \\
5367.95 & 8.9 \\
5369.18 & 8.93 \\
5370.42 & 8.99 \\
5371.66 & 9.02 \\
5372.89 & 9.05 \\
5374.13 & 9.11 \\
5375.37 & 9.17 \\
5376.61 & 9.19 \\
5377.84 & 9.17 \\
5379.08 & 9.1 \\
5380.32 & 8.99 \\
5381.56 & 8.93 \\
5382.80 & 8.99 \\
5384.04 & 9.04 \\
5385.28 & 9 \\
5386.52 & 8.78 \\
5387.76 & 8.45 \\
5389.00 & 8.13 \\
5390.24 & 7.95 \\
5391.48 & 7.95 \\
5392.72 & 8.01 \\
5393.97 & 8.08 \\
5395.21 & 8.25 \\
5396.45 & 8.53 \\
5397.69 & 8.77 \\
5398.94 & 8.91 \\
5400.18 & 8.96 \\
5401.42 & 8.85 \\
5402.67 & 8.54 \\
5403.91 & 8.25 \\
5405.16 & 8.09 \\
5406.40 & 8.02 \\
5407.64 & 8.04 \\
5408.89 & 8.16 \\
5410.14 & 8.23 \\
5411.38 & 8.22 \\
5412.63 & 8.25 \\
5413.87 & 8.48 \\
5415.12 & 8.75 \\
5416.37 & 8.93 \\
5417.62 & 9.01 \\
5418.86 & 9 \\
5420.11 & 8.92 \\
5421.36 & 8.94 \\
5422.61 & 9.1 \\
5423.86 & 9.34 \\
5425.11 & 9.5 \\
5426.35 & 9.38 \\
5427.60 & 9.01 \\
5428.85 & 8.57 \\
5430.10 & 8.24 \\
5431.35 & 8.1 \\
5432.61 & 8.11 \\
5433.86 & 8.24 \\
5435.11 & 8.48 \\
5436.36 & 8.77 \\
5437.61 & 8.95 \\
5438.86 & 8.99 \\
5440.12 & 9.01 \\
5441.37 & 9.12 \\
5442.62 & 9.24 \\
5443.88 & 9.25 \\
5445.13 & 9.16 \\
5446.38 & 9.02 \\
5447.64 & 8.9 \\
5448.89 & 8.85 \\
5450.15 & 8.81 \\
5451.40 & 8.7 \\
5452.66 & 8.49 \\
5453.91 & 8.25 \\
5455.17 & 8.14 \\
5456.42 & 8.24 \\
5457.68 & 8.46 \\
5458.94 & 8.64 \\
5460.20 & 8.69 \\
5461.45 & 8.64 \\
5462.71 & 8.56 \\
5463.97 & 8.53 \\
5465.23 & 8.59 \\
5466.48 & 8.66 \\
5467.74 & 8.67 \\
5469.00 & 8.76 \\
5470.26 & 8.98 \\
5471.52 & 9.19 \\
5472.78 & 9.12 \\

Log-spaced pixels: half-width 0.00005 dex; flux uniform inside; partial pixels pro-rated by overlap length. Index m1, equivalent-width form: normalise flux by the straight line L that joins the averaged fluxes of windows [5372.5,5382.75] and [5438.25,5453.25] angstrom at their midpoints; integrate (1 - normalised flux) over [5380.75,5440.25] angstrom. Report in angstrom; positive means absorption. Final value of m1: 2.74 angstrom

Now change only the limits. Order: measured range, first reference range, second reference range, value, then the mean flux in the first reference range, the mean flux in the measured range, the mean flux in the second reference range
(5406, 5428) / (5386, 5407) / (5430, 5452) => -0.44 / 8.38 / 8.74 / 8.79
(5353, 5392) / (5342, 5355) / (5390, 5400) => -1.85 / 8.88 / 9.01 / 8.35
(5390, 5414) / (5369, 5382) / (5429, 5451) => 1.65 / 9.06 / 8.33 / 8.77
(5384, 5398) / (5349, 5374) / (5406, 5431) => 0.88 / 9.19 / 8.38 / 8.71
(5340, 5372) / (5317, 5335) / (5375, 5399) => -1.31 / 8.68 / 9.02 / 8.66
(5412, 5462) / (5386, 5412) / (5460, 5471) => -1.35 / 8.34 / 8.77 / 8.69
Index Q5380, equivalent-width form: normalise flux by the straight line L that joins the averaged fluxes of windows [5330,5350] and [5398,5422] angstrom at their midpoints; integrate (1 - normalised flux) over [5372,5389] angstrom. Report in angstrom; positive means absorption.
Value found -0.8 angstrom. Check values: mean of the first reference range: 8.59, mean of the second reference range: 8.56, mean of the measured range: 8.97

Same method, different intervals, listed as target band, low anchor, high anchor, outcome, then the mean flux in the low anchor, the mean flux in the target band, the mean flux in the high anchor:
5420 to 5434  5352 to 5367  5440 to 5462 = 0.2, 9.31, 8.8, 8.75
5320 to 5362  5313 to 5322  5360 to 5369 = 0.3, 8.85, 8.88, 9.02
